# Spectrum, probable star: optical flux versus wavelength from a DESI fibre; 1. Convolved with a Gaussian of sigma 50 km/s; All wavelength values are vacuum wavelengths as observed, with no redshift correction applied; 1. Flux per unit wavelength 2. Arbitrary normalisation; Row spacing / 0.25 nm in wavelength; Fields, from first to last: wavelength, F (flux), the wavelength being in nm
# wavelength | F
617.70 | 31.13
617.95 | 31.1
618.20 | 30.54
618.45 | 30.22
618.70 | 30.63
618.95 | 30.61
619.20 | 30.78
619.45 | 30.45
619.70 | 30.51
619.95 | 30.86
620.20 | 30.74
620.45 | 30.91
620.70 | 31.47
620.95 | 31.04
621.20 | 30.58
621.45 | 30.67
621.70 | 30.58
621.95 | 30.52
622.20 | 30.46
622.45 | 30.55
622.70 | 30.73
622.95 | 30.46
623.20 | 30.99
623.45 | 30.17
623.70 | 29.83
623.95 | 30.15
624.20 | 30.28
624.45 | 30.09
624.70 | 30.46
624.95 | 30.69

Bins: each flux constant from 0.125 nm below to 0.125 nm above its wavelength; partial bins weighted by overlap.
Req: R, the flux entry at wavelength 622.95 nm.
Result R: 30.46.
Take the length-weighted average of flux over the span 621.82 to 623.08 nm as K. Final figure 30.5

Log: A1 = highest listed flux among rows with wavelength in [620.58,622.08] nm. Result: 31.47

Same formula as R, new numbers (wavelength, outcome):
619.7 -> 30.51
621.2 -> 30.58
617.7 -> 31.13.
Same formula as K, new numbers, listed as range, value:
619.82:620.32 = 30.8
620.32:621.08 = 31.1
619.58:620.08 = 30.7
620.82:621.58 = 30.8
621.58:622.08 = 30.5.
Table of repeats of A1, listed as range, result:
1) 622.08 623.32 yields 30.99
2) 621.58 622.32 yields 30.58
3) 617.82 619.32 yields 31.1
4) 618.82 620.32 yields 30.86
